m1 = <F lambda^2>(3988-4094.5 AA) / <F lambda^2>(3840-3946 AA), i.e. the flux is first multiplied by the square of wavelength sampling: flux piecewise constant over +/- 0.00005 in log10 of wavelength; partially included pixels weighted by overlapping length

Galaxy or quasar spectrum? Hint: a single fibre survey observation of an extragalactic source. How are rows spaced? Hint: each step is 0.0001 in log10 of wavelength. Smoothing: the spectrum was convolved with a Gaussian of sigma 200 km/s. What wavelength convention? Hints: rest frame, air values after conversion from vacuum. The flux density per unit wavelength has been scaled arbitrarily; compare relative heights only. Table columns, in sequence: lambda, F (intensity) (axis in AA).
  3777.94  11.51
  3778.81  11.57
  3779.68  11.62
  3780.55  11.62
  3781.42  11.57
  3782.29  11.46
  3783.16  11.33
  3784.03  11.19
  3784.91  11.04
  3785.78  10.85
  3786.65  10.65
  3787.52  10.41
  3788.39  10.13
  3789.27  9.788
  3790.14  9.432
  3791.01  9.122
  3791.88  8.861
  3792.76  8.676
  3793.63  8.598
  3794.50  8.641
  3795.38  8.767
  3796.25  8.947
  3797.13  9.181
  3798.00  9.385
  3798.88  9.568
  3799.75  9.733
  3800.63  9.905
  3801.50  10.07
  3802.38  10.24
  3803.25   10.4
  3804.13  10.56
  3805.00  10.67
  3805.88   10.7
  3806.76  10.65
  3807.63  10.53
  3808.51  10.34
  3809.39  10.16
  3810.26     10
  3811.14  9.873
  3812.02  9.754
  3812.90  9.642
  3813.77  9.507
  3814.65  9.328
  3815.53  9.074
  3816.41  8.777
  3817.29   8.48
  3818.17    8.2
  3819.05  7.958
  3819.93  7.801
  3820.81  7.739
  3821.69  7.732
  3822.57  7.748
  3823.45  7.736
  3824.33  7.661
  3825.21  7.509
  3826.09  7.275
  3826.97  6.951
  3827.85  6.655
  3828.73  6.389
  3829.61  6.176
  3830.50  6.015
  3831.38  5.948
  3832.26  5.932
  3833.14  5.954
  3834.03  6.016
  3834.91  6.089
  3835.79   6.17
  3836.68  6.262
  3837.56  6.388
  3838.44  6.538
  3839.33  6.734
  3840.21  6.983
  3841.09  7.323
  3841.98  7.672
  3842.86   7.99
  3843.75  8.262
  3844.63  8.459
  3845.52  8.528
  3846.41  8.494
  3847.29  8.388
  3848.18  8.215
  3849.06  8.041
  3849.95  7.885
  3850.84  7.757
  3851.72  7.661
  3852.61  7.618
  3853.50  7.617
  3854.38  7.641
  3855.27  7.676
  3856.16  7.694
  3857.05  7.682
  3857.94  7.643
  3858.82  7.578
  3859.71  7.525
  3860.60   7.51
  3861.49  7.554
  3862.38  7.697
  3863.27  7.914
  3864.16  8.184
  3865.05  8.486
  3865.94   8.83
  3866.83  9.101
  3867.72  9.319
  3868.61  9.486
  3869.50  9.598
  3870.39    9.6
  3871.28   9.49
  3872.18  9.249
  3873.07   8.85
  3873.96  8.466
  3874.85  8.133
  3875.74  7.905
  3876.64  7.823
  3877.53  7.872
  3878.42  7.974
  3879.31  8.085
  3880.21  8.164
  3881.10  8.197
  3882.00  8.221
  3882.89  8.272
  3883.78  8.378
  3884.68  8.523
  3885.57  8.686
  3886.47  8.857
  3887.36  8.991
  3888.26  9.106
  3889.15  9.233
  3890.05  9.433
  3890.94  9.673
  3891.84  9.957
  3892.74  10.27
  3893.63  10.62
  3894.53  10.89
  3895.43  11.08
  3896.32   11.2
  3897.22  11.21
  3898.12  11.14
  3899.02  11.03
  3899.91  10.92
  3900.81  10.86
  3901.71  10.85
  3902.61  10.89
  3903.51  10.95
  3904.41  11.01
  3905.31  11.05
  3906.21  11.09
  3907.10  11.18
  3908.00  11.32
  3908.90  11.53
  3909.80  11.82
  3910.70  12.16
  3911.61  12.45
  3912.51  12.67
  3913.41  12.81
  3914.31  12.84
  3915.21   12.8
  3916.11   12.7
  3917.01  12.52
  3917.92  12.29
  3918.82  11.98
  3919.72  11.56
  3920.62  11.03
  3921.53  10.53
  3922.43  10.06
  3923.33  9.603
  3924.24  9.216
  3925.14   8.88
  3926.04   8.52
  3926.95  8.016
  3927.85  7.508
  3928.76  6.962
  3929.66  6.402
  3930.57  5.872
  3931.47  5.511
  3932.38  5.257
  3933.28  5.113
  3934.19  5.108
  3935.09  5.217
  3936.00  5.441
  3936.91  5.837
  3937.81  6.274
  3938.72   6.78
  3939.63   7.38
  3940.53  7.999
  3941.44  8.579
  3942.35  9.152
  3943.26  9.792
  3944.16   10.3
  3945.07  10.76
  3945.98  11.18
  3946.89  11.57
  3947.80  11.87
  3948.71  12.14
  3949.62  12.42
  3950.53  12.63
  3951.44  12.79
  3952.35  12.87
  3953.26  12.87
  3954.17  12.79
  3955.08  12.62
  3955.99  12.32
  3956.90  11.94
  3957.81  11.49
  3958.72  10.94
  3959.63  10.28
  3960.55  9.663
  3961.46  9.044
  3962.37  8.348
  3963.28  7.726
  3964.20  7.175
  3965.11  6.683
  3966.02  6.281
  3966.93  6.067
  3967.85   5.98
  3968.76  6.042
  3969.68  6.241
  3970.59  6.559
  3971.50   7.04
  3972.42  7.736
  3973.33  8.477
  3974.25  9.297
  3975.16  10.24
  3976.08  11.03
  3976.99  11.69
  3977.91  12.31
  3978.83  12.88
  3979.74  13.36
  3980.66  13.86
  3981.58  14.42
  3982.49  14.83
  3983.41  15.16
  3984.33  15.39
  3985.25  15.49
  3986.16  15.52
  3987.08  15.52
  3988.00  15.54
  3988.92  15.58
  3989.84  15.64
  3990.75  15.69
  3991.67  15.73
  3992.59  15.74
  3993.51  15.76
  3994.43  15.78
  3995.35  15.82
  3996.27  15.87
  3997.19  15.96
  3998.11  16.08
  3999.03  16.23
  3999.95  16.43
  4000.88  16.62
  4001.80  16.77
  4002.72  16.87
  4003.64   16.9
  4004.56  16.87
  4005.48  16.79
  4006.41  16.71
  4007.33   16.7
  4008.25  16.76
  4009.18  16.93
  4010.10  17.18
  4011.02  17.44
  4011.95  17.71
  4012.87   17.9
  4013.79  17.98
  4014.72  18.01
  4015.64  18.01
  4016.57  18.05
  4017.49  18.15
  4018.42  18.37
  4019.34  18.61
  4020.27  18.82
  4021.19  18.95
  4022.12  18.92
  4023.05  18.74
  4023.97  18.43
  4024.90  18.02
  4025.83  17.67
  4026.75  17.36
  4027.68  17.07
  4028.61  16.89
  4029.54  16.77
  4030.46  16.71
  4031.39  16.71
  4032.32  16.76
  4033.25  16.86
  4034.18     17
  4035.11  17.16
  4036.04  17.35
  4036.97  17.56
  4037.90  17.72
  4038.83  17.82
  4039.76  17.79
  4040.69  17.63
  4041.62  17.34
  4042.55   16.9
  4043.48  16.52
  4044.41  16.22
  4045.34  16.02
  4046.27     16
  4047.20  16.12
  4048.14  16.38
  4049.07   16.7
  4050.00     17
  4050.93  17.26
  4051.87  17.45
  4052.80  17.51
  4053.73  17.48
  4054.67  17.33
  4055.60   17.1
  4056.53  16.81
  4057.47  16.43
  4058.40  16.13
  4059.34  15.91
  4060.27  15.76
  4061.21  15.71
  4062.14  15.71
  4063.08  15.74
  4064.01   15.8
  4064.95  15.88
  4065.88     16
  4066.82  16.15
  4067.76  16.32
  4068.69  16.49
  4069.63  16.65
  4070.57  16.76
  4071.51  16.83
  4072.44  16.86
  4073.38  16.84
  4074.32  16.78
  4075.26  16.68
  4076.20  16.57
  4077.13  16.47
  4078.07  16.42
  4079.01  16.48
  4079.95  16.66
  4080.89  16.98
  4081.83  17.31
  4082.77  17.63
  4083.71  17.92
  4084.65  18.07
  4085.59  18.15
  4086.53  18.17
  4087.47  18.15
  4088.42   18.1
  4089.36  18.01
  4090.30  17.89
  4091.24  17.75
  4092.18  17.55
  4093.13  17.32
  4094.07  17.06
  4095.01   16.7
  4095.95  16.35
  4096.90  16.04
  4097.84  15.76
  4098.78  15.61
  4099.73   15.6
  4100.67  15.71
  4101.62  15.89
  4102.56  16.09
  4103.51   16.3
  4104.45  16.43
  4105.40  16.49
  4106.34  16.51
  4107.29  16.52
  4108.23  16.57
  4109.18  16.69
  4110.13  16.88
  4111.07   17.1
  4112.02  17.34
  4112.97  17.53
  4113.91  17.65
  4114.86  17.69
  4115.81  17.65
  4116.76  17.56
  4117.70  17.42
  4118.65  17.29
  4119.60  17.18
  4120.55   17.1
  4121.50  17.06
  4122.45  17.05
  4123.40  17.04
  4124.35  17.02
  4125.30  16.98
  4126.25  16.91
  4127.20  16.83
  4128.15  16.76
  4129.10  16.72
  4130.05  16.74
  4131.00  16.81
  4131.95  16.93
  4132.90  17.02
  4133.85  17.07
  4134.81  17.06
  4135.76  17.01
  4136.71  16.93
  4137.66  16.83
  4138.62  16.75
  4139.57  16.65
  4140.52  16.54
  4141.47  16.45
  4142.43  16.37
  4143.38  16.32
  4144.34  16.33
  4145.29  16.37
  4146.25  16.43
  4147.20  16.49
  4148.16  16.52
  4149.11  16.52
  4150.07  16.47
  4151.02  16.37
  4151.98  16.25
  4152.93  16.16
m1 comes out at 2.0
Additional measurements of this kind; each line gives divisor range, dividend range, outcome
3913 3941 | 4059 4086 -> 2.07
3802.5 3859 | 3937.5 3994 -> 1.49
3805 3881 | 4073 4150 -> 2.40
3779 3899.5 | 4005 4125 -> 2.18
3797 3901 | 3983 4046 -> 2.16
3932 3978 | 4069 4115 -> 1.99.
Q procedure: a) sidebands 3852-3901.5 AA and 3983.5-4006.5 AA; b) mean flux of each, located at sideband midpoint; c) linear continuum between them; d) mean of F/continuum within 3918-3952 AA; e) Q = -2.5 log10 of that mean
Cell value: 0.37 mag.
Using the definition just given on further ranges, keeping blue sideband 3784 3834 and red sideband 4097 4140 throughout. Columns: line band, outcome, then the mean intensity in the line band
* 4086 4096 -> -0.097 mag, 17.6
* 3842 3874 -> 0.223 mag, 8.26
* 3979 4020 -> -0.187 mag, 16.4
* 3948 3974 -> 0.311 mag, 9.56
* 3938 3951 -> 0.220 mag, 10.1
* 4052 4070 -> -0.072 mag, 16.4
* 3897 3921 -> -0.020 mag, 11.7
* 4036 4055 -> -0.143 mag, 17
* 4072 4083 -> -0.068 mag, 16.8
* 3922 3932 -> 0.452 mag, 7.84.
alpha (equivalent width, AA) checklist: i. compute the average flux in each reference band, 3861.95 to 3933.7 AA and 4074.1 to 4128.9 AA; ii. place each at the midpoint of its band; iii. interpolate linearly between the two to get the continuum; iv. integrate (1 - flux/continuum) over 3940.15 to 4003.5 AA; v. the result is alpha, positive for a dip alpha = 1.6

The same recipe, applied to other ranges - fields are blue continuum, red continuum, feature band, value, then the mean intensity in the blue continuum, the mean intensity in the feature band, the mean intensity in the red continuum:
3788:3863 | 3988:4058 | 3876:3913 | 4.2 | 8.25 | 10.1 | 17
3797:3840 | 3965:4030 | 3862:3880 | 2.9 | 8.31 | 8.6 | 14.9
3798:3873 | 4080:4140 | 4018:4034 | -3.8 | 8.24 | 17.7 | 17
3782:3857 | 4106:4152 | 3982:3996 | -2.6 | 8.52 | 15.6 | 16.9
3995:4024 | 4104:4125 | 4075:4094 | -0.3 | 17.4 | 17.4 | 17.1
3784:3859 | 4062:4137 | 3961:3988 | 5.5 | 8.42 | 10.5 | 16.9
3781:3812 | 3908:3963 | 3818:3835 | 5.2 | 10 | 6.97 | 9.95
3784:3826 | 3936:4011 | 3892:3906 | 0.1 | 9.37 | 10.9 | 12.3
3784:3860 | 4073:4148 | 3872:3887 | 2.7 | 8.41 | 8.32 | 16.9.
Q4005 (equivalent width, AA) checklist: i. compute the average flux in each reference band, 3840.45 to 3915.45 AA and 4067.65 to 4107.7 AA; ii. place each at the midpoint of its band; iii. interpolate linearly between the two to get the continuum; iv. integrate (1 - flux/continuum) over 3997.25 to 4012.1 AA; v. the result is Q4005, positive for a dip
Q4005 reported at -3.1 AA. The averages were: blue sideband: 9.29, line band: 16.8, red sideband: 16.9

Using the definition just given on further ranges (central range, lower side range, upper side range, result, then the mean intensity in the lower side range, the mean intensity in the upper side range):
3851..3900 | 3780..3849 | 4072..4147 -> 7.61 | 8.71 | 16.9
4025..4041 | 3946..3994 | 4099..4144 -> -4.06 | 11.6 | 16.8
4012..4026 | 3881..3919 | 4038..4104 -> -3.15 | 10.8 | 16.8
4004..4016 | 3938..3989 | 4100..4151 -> -4.63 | 10.7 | 16.8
